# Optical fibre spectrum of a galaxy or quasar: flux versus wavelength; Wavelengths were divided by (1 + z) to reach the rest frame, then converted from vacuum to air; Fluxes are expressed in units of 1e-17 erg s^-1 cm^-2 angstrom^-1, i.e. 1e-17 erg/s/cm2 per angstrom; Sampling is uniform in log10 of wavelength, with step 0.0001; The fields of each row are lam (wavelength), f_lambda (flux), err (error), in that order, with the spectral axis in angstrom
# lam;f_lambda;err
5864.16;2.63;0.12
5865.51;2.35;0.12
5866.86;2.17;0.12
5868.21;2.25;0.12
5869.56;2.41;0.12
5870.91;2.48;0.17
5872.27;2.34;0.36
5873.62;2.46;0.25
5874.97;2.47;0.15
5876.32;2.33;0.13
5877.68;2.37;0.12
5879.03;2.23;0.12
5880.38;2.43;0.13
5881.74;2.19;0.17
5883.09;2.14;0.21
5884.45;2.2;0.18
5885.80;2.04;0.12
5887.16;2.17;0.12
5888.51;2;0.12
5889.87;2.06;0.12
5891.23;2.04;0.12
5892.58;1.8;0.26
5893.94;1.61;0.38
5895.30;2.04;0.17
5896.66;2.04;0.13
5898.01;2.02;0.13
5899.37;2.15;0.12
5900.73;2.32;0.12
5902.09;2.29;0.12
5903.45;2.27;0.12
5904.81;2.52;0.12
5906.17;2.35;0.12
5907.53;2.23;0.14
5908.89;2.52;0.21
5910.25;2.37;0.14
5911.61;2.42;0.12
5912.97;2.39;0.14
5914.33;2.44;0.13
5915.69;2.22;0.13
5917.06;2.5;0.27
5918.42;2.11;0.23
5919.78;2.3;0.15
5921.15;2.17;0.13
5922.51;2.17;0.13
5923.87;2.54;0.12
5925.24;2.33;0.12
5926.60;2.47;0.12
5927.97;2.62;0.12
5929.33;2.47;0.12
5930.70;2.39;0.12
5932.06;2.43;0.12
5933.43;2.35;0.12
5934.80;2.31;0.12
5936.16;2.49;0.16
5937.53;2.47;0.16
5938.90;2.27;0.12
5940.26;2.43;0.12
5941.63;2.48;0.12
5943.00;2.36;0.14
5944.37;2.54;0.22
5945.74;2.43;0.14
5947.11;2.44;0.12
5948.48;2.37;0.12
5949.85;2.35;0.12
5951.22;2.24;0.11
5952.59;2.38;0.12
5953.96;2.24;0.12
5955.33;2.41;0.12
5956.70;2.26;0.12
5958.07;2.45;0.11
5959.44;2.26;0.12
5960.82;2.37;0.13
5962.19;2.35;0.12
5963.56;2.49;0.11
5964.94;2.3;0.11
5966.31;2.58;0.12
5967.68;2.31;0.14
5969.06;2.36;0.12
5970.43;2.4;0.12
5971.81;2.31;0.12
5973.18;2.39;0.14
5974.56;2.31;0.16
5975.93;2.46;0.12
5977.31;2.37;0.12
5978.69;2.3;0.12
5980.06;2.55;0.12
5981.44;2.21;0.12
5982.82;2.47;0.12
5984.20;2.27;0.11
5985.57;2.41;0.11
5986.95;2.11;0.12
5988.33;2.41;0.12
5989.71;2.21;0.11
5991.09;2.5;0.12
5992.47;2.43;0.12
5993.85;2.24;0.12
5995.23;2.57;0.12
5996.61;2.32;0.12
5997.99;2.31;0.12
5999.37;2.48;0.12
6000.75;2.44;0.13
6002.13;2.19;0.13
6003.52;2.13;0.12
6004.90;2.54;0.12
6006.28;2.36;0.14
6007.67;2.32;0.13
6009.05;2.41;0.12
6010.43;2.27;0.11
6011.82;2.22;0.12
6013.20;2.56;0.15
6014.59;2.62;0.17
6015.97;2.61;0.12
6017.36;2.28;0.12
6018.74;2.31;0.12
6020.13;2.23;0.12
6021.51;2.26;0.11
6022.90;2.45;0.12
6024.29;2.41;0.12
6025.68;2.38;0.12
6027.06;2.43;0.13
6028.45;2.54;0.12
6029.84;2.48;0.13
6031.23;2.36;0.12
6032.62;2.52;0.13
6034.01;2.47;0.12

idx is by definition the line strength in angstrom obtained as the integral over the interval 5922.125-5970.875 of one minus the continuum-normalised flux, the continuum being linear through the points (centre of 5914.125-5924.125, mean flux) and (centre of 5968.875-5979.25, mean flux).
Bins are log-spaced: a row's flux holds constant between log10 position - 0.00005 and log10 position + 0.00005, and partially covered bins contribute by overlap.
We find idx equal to -1.41 angstrom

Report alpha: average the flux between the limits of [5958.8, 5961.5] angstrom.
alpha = 2.31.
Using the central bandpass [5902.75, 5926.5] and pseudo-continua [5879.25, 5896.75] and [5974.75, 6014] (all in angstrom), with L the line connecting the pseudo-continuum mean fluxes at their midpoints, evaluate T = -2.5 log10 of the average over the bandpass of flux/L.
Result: -0.102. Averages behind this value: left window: 2.06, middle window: 2.35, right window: 2.36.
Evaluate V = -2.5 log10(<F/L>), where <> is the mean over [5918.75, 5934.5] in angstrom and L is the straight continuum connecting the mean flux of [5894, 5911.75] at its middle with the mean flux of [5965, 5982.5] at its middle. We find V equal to -0.04 mag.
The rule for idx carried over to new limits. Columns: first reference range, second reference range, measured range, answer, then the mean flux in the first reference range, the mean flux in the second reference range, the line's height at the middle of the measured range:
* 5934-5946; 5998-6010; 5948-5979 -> 0.5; 2.42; 2.35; 2.4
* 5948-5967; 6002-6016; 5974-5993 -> 0.1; 2.36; 2.38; 2.37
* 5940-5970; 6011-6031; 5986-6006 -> 0.4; 2.38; 2.41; 2.4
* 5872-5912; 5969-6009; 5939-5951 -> -0.6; 2.21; 2.36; 2.29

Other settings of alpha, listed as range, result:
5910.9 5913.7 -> 2.41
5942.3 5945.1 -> 2.45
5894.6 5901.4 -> 2.11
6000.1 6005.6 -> 2.32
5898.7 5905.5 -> 2.31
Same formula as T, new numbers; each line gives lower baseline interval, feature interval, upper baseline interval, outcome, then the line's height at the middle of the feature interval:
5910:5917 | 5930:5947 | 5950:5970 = -0.020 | 2.37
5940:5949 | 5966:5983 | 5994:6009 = 0.008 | 2.4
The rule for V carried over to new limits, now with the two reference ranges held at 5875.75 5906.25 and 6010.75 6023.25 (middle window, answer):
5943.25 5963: -0.05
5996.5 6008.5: 0.01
